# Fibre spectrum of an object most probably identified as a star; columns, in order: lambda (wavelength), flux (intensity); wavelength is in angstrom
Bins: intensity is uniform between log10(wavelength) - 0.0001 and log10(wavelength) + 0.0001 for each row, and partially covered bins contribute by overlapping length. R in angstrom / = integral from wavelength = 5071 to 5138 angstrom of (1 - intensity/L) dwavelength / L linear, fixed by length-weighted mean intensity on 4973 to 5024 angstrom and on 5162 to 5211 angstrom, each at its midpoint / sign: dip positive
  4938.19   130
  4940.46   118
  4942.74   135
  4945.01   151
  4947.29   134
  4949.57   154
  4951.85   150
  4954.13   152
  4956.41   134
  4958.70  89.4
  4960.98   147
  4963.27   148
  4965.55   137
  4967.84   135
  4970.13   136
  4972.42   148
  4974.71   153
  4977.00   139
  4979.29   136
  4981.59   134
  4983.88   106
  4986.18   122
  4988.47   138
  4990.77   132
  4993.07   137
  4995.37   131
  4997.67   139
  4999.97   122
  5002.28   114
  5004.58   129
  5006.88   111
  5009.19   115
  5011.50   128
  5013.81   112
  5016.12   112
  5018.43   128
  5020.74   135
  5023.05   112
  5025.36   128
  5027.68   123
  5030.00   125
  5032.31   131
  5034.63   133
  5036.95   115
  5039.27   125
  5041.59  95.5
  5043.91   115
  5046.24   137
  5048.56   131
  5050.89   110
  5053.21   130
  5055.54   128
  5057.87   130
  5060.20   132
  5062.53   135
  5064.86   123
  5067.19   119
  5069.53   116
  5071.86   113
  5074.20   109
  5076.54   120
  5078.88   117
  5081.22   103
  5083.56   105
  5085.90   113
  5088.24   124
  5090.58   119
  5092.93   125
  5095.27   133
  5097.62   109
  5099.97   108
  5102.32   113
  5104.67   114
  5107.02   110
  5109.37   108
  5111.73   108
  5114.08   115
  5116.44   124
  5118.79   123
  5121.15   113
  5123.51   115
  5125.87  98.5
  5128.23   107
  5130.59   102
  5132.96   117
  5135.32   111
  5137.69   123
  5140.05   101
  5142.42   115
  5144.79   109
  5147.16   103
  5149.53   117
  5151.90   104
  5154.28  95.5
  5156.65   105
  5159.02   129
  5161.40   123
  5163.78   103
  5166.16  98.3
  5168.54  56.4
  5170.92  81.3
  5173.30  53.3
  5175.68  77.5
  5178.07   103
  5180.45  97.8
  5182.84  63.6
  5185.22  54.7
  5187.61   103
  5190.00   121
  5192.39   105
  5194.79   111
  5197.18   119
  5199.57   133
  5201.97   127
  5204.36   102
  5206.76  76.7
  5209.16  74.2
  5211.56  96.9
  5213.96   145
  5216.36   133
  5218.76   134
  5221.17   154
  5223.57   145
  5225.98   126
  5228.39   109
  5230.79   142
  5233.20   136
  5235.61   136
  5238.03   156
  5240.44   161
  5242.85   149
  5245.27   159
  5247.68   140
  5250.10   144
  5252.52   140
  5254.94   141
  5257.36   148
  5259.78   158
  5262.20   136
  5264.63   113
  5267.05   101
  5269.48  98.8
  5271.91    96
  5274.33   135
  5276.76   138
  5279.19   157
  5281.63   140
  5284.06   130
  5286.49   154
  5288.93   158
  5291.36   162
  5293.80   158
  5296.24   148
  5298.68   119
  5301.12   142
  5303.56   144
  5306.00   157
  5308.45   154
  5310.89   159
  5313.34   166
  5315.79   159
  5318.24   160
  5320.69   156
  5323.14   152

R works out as -3.54 angstrom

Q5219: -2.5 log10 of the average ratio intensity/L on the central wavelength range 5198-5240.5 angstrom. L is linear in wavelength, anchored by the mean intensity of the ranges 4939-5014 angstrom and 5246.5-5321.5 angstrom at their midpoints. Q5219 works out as 0.12 mag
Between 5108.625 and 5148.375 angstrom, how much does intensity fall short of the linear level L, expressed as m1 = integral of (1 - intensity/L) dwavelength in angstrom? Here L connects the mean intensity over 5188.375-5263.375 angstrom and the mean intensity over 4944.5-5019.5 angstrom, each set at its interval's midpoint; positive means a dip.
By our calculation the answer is 6.0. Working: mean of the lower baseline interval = 132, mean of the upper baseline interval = 131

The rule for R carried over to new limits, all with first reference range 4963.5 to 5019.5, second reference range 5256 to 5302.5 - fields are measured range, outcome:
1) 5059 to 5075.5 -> 1.27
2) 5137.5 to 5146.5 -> 1.54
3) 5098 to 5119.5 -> 3.07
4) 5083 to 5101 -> 1.95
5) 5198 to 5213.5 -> 3.51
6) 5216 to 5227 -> -0.33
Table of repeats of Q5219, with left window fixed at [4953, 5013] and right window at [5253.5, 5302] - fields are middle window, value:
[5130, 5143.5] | 0.20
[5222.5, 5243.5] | -0.03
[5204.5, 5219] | 0.25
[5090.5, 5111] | 0.16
